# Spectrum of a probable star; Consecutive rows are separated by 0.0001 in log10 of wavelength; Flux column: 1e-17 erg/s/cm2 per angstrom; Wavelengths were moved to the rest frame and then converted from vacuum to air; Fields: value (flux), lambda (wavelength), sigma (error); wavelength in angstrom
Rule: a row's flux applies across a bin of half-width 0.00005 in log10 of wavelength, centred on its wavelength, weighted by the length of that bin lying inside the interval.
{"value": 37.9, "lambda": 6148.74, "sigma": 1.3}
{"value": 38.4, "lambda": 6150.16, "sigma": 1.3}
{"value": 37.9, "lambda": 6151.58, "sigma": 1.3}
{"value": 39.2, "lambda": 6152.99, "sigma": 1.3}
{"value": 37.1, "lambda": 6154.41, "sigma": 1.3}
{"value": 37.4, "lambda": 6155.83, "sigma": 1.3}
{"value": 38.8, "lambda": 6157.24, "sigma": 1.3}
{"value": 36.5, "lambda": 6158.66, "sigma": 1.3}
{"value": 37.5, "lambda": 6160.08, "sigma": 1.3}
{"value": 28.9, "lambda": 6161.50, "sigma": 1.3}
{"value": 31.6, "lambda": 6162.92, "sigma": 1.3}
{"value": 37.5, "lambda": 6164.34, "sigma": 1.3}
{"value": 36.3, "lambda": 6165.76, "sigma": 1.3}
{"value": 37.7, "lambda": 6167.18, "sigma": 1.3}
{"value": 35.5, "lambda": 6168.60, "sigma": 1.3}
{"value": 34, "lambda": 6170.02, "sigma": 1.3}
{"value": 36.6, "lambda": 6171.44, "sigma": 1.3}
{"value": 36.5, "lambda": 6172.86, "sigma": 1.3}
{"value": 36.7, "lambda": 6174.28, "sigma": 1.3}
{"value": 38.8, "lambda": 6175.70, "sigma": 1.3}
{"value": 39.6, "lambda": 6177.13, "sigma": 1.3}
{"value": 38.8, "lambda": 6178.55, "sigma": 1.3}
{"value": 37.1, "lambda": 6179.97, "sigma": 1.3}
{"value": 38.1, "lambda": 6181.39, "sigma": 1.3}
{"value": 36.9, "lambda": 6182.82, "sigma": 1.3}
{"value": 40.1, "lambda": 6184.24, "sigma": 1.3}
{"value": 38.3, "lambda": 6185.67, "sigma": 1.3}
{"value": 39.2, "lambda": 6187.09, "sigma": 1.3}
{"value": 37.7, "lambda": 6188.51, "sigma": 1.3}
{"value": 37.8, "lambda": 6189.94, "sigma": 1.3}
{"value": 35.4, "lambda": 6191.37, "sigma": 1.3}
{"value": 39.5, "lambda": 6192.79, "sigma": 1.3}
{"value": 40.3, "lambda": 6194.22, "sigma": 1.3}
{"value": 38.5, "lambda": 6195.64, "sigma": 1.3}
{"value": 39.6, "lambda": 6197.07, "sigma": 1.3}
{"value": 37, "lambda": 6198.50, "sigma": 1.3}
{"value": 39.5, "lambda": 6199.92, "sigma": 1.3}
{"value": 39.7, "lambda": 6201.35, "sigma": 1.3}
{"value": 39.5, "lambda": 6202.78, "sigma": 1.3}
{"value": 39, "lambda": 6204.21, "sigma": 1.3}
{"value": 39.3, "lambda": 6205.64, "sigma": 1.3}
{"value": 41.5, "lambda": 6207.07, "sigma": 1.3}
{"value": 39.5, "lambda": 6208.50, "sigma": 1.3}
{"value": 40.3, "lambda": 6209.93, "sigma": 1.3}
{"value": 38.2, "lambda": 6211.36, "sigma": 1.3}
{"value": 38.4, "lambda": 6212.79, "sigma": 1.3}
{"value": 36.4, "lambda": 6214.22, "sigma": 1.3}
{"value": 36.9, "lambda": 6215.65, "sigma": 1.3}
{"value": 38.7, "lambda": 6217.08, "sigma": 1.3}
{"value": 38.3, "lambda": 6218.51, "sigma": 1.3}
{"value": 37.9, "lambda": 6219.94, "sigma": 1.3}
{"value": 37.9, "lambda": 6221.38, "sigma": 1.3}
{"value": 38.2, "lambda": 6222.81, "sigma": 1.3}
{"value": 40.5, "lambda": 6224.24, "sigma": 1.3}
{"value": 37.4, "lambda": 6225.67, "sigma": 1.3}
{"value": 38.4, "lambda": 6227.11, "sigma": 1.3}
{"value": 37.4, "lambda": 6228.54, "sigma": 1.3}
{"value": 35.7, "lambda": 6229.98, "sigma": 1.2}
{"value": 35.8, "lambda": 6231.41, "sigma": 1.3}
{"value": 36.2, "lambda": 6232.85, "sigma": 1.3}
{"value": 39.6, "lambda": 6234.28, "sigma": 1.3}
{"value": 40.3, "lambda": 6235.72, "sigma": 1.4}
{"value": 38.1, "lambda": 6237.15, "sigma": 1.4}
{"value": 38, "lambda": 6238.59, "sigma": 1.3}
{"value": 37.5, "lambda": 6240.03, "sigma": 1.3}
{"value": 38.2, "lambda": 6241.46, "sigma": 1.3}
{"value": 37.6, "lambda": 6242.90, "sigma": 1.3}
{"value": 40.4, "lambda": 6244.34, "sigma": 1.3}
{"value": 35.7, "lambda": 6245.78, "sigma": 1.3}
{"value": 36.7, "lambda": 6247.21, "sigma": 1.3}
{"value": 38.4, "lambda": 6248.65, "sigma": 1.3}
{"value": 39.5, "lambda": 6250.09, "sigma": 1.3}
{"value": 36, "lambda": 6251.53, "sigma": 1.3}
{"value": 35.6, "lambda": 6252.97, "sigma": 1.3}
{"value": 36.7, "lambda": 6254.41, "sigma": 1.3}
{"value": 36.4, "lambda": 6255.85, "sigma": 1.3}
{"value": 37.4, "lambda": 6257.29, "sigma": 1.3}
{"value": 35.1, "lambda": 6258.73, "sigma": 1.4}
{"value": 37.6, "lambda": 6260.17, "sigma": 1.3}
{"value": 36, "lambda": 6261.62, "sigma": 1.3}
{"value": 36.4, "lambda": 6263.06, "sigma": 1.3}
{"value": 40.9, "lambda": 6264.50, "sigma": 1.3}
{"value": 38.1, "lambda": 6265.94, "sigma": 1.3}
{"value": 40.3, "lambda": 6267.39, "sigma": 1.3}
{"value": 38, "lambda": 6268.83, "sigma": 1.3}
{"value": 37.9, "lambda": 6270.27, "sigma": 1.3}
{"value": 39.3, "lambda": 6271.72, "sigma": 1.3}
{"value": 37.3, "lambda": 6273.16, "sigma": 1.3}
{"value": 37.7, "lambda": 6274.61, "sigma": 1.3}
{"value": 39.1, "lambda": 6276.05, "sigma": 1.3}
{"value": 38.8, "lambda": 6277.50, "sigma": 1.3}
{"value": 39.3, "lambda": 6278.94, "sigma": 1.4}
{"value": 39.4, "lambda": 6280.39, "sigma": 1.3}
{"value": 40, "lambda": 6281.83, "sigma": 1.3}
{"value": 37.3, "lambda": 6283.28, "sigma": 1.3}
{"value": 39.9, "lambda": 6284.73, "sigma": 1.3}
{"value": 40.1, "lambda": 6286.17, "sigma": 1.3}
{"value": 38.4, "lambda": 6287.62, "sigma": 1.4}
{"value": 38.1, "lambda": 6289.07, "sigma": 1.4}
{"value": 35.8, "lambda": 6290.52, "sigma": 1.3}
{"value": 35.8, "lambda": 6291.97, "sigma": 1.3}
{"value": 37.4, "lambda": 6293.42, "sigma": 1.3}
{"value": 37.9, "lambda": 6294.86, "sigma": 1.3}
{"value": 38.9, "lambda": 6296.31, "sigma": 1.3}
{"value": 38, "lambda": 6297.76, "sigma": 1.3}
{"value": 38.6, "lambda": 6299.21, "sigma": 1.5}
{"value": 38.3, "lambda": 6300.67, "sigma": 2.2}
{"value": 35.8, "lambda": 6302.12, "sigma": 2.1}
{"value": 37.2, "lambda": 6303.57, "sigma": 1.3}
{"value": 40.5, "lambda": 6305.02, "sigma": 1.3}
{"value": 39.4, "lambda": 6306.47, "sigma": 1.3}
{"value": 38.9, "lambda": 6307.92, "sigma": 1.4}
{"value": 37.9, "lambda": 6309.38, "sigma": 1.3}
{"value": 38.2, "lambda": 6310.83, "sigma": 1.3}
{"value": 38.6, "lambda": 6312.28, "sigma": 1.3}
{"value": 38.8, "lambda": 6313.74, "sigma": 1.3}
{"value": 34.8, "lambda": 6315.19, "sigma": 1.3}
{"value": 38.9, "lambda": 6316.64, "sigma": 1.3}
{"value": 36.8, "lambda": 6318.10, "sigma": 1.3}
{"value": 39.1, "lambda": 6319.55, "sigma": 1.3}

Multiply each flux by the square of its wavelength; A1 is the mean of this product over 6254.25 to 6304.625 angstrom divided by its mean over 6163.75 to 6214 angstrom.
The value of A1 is 1.0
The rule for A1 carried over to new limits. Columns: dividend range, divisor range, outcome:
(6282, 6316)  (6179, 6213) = 1.01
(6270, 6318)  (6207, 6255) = 1.03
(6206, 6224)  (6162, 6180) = 1.07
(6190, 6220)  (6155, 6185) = 1.07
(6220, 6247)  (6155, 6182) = 1.06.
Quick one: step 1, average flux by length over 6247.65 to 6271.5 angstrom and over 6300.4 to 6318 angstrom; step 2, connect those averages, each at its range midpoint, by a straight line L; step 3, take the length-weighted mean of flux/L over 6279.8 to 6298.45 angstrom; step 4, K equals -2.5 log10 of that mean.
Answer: -0.01 mag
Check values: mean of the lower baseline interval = 37.5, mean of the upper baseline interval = 38.1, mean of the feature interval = 38.2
